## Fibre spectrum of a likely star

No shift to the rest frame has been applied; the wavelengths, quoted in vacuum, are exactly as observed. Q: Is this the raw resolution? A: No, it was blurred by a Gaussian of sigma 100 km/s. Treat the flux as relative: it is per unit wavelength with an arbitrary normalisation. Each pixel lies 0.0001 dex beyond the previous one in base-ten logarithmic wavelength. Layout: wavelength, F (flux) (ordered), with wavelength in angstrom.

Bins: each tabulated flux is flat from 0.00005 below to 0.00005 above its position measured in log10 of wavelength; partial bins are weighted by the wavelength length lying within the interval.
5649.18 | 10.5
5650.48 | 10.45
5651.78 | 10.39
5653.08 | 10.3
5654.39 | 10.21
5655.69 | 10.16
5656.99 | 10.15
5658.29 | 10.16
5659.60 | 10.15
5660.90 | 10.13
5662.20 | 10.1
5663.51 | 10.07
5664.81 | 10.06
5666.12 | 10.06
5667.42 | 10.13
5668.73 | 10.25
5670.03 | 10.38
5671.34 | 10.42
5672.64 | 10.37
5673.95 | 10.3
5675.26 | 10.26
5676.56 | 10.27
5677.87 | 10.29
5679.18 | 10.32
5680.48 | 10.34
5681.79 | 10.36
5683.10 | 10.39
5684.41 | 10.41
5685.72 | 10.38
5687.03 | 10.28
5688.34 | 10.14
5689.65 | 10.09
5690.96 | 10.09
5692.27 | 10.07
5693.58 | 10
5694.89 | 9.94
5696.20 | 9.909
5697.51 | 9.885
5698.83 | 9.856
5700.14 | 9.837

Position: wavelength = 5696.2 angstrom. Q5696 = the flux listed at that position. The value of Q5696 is 9.909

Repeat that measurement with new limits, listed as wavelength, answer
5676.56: 10.27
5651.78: 10.39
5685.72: 10.38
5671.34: 10.42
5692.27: 10.07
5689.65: 10.09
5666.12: 10.06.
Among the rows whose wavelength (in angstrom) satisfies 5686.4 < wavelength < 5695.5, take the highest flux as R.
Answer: 10.28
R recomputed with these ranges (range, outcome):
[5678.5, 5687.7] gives 10.41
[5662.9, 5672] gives 10.42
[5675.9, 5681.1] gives 10.34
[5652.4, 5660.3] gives 10.3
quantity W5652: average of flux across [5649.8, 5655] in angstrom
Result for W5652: 10.3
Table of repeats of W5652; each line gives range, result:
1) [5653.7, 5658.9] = 10.2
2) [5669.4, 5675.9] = 10.3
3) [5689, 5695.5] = 10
